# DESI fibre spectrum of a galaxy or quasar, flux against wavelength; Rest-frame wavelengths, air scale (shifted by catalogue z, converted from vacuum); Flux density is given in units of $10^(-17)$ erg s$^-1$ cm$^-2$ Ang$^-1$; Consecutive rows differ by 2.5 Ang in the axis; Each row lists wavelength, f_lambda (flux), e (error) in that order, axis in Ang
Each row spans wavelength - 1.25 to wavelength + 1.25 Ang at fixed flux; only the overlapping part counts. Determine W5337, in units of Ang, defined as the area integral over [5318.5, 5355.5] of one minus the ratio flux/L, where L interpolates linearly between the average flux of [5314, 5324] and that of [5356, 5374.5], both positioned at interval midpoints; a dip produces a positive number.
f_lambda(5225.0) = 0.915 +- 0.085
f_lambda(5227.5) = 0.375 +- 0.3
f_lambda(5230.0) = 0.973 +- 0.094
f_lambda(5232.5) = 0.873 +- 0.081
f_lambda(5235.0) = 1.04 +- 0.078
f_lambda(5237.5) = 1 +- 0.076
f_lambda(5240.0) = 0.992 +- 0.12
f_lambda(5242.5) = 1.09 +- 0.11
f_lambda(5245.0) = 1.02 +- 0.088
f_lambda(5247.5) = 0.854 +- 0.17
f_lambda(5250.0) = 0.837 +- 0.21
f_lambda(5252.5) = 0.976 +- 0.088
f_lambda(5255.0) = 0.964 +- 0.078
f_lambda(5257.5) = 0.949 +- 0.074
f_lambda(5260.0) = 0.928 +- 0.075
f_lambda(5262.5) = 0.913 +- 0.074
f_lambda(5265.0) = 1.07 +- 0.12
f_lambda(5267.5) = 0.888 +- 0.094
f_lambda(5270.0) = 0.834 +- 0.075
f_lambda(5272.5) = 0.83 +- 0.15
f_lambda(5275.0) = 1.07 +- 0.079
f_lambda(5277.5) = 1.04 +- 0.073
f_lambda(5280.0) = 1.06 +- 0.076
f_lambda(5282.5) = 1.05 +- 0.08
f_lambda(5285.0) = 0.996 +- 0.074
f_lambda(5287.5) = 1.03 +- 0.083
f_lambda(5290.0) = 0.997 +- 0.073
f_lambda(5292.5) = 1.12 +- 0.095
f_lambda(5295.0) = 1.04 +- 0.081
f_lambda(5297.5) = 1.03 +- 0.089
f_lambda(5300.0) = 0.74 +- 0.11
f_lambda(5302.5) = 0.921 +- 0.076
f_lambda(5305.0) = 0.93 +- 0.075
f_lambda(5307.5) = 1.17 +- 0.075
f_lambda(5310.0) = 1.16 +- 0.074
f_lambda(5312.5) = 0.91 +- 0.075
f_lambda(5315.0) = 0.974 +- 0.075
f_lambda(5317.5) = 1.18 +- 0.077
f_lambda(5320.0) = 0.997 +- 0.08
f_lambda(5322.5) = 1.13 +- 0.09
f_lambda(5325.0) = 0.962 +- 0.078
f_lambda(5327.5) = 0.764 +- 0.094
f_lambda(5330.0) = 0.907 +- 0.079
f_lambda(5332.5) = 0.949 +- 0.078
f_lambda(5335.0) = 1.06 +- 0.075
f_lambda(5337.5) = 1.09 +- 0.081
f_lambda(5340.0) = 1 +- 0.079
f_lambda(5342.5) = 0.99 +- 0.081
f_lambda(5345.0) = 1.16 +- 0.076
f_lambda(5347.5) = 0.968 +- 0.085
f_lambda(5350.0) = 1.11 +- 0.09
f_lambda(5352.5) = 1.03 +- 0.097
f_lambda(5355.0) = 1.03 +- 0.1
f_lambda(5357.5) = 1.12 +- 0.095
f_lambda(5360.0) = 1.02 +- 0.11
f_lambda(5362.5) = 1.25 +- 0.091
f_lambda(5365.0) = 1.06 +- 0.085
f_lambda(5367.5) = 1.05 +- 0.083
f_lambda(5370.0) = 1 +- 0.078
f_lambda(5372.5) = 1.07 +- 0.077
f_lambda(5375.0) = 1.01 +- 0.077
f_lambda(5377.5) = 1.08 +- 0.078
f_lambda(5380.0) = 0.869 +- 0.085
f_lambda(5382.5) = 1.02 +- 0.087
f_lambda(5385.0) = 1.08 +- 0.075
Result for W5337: 2.2 Ang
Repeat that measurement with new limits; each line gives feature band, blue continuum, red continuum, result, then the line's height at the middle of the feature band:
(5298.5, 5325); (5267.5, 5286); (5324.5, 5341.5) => -1.1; 0.967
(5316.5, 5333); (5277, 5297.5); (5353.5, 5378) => 1.1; 1.05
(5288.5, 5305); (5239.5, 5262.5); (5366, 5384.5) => 0.1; 0.977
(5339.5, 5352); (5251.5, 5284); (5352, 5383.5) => -0.2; 1.03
